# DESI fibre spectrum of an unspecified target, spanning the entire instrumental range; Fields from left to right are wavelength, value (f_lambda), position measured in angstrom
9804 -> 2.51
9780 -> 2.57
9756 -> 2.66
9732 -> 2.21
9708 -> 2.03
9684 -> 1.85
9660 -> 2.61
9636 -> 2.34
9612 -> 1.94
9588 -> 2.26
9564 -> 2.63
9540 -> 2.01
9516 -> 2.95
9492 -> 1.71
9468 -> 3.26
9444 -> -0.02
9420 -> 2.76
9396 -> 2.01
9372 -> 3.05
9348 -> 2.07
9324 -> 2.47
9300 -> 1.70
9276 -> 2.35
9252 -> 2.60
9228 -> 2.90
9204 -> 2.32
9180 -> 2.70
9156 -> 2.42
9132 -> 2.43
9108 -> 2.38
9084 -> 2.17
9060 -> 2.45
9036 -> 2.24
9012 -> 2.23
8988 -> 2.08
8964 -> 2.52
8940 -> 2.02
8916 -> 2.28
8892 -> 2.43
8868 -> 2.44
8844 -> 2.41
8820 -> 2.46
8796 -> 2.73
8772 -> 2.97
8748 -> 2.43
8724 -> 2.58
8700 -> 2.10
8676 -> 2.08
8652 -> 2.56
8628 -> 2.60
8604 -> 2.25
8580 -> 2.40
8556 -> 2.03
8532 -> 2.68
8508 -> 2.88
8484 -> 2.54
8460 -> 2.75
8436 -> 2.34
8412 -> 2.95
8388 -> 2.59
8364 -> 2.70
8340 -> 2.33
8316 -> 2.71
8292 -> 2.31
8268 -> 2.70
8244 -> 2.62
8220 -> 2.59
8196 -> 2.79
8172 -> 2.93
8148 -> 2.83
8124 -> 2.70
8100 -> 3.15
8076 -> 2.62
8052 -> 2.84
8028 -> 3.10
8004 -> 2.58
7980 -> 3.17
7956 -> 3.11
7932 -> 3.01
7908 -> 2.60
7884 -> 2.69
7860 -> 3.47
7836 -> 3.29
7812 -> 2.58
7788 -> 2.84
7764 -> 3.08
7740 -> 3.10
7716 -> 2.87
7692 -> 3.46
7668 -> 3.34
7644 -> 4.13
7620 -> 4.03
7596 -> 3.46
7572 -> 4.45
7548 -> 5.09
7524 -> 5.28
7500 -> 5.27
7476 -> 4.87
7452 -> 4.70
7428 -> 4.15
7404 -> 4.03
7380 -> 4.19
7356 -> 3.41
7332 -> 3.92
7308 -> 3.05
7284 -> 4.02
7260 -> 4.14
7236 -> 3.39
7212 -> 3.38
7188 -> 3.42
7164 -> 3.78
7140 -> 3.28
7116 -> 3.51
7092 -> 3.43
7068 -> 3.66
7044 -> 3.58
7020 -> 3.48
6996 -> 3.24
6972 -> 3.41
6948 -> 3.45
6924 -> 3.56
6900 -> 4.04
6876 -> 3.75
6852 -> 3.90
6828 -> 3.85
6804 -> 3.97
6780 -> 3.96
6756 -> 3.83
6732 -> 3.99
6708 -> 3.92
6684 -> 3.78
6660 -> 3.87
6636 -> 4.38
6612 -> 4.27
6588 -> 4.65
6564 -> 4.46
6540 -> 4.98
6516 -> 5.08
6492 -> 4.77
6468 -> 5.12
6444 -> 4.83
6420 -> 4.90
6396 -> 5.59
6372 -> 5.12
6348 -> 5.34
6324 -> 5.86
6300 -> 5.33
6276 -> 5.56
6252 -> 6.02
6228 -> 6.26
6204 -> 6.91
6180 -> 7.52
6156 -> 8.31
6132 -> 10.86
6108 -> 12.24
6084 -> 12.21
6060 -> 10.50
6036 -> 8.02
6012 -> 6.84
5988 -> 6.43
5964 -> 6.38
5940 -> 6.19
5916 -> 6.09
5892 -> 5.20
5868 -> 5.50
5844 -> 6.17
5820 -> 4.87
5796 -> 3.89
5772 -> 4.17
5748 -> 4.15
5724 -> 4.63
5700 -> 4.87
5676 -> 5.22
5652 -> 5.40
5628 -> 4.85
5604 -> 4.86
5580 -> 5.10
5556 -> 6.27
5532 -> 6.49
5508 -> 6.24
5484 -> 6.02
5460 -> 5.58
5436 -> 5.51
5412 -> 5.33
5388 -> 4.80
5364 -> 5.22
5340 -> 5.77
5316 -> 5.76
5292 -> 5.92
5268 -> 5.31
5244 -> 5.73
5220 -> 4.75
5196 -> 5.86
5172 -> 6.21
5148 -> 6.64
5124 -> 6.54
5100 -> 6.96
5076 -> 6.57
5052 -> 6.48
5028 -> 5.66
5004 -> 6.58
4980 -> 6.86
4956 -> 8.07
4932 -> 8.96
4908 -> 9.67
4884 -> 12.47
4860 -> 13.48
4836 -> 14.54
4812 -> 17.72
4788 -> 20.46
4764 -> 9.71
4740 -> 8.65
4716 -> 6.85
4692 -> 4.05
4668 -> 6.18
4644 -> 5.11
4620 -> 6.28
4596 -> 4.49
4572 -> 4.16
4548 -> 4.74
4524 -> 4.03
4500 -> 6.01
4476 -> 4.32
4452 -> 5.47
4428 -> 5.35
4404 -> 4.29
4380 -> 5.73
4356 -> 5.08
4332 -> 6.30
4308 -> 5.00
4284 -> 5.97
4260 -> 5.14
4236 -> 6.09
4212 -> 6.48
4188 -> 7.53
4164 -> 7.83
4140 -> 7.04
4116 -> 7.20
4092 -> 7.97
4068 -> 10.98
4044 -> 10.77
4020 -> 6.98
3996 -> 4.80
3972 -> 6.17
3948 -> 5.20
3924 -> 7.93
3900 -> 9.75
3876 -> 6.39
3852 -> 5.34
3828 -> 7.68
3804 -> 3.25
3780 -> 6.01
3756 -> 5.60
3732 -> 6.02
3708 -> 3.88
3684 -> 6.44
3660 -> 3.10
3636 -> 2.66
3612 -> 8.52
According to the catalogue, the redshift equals 2.94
